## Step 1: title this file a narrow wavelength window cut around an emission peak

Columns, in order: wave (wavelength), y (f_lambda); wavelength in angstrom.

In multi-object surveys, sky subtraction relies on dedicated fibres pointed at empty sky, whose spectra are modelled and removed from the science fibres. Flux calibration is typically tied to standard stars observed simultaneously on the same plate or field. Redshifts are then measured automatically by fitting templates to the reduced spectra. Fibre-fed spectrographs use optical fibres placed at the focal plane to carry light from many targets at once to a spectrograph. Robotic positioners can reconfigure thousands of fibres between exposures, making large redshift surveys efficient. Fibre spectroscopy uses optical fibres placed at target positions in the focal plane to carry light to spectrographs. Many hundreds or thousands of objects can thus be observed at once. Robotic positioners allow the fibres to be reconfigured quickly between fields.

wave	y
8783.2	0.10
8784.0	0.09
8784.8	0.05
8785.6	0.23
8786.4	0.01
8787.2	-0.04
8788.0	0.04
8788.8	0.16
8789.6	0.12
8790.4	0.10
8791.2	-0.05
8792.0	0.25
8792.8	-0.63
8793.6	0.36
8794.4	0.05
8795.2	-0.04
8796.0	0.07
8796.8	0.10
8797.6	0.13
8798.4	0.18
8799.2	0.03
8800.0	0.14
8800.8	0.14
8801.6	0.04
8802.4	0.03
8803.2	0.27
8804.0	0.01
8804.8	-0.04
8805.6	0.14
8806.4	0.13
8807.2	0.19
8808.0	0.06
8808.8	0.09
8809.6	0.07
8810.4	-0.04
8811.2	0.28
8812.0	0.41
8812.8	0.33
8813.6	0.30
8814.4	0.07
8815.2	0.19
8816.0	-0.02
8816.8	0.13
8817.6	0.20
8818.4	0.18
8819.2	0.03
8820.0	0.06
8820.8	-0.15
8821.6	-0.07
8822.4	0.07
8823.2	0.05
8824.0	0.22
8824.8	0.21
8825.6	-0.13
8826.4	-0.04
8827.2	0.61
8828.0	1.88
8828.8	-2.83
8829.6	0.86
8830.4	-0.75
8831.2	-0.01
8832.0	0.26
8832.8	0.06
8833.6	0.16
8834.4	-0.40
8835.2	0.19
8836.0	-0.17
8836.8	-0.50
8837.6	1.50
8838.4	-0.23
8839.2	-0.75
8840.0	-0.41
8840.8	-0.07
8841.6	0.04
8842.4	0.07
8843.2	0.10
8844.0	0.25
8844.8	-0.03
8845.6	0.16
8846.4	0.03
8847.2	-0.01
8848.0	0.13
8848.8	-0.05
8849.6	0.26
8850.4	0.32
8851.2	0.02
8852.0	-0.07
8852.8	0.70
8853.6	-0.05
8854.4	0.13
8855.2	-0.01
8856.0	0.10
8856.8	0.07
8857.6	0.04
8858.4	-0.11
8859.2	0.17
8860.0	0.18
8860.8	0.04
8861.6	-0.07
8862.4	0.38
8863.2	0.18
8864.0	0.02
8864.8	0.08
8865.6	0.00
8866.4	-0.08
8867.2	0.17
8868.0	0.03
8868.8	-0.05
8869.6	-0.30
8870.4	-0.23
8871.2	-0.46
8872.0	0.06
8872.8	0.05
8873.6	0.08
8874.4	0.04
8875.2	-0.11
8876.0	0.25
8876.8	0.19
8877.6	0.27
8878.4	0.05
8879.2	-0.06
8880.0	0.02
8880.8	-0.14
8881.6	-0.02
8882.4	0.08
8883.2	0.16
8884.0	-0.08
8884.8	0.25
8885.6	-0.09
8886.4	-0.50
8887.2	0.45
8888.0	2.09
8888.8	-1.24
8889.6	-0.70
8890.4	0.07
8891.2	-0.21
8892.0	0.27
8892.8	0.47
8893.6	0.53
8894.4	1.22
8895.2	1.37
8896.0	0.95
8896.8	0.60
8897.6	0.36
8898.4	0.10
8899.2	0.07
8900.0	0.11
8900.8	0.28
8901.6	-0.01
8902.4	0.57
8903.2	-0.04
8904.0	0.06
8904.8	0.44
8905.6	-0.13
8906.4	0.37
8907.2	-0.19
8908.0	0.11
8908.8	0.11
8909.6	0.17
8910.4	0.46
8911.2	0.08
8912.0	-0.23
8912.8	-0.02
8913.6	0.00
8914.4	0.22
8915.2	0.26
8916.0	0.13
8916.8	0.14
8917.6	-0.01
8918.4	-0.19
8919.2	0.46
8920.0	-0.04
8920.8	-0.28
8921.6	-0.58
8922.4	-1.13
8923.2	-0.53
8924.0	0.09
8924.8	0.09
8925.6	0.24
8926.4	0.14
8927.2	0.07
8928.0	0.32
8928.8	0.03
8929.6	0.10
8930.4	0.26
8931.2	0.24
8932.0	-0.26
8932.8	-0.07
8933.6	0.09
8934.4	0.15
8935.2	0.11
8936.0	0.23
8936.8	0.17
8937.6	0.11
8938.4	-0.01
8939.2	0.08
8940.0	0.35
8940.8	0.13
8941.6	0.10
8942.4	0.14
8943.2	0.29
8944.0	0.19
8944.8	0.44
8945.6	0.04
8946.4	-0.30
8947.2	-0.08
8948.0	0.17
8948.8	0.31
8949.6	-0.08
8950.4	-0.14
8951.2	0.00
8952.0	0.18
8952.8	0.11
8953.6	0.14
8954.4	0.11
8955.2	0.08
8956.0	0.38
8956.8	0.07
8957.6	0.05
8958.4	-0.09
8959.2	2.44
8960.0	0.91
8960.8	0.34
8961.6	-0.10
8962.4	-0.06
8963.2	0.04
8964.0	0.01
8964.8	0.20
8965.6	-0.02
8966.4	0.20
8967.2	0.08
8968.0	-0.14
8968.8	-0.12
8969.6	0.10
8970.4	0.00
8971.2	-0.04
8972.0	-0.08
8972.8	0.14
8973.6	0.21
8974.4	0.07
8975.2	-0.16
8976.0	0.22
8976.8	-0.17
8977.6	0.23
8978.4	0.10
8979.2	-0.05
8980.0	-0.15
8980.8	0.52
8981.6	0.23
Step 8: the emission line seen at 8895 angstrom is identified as H-beta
